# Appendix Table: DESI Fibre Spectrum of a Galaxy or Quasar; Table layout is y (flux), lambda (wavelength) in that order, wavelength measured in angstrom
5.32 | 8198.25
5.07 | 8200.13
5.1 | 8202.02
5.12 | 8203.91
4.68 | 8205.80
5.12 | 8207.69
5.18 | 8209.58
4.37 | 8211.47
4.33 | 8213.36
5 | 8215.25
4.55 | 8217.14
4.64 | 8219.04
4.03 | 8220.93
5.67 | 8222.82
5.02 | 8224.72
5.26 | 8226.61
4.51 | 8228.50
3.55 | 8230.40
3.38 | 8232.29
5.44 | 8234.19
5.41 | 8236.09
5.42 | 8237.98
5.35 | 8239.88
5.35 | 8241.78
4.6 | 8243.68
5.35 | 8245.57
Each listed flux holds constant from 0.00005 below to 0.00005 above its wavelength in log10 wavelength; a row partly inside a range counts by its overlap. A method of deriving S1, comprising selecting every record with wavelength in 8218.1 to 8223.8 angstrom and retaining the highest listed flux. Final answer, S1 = 5.67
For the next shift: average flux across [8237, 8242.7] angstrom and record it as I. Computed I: 5.37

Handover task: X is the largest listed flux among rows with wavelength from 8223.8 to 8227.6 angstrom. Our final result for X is 5.26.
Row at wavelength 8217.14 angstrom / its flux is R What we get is 4.55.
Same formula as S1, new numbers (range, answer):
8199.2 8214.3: 5.18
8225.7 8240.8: 5.44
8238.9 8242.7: 5.35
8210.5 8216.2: 5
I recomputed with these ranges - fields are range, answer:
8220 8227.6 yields 5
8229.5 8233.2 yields 3.47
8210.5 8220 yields 4.58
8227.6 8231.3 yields 4.02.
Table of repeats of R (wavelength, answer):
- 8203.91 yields 5.12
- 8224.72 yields 5.02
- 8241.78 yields 5.35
